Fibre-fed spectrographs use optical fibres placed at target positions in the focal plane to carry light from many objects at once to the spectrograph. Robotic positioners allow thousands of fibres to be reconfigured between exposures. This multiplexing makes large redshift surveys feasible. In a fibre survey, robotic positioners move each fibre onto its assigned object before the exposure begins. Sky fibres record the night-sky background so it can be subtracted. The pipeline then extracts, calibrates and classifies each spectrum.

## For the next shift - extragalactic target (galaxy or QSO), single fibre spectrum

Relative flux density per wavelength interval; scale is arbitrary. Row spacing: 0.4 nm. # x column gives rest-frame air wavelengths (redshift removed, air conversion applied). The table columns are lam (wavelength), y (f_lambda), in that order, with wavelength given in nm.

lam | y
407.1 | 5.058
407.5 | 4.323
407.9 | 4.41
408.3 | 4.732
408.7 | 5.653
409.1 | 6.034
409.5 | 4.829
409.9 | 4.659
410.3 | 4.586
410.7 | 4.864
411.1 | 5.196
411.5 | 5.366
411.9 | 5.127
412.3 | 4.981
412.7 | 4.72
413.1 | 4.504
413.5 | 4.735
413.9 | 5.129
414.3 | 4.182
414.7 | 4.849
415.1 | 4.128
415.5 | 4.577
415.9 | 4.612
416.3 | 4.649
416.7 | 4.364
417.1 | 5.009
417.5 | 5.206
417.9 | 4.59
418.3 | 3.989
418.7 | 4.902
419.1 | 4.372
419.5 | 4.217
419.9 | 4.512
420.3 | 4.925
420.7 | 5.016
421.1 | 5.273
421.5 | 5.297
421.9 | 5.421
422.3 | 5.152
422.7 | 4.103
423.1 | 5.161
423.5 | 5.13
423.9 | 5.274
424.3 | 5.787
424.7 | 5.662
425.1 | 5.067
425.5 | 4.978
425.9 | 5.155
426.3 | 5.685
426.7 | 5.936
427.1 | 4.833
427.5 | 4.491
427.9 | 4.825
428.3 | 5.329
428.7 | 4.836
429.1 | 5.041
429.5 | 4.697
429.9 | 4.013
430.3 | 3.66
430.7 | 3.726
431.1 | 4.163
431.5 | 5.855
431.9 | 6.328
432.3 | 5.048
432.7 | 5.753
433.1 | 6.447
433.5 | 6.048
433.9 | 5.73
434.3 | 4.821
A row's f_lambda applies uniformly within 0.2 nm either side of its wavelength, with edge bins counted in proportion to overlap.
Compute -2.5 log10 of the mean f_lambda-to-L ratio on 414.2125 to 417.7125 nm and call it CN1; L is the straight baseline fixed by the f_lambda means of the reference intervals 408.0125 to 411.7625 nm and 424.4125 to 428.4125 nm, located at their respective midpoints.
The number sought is 0.11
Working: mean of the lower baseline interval 5.09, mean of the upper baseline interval 5.21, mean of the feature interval 4.63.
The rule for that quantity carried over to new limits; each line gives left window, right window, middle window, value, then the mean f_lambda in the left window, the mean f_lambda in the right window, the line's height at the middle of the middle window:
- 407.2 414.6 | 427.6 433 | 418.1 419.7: 0.12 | 4.89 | 4.89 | 4.89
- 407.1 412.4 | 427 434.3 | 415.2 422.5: 0.05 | 4.98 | 5.04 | 5.01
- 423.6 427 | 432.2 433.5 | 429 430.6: 0.31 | 5.42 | 5.85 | 5.67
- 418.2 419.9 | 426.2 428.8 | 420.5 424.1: -0.09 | 4.41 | 5.12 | 4.68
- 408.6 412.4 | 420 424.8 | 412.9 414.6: 0.11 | 5.12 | 5.16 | 5.13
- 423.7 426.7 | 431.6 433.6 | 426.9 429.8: 0.16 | 5.41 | 5.92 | 5.63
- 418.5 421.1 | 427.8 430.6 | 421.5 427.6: -0.12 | 4.7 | 4.59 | 4.65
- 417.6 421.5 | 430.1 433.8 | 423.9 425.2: -0.12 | 4.69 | 5.24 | 4.91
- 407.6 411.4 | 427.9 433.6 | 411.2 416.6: 0.06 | 4.99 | 5.04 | 5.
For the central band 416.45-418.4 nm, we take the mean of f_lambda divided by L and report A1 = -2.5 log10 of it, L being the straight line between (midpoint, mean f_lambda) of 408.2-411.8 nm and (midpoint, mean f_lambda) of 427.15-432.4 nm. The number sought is 0.07 mag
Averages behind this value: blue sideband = 5.11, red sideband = 4.77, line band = 4.67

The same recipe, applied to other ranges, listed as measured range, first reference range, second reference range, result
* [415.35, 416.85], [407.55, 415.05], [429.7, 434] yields 0.090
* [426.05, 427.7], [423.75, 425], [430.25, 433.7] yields 0.047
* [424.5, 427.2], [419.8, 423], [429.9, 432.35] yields -0.104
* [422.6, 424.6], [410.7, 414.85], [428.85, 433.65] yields -0.040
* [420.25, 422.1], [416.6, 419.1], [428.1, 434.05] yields -0.094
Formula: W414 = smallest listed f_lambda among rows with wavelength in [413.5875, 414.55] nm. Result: 4.182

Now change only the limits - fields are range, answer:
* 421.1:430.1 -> 4.013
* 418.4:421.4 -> 4.217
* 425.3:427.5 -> 4.491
